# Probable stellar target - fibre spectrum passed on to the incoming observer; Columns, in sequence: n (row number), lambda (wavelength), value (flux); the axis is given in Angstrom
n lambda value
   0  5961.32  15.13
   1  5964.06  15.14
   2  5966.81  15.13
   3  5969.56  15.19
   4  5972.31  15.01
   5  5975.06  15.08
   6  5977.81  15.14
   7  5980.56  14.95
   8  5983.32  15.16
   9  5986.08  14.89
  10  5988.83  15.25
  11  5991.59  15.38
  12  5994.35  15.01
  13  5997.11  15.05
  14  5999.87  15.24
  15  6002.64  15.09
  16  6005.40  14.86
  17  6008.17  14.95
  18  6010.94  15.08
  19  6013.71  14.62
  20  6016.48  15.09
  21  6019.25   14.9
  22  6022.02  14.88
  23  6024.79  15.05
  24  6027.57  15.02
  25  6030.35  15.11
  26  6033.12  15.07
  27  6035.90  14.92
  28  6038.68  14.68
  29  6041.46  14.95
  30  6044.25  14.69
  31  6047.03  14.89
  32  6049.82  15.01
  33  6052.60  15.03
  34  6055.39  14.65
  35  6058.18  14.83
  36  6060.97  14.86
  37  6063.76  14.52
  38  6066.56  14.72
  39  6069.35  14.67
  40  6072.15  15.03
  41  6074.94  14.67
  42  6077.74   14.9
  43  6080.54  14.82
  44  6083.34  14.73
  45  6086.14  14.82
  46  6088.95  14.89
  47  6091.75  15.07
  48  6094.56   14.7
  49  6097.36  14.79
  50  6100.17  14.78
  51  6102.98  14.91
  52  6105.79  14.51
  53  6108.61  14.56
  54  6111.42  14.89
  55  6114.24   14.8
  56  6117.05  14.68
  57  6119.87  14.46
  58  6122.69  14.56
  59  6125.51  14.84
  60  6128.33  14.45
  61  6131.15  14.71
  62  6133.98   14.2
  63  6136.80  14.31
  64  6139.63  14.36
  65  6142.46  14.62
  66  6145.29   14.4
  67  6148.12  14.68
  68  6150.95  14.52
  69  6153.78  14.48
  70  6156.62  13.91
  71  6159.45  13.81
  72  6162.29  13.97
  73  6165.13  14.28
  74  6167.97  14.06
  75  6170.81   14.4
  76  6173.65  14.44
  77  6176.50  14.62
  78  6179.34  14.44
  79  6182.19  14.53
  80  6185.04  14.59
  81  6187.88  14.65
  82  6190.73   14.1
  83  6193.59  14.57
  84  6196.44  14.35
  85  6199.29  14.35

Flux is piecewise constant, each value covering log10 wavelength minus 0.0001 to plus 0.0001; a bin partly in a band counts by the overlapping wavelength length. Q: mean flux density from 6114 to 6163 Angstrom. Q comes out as 14.4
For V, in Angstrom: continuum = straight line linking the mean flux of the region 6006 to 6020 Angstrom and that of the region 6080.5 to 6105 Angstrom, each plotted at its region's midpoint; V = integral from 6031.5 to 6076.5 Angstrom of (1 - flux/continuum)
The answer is 0.1 Angstrom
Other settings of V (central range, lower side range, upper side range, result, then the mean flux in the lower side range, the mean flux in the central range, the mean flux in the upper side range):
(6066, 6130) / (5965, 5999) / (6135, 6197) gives -0.5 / 15.1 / 14.8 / 14.4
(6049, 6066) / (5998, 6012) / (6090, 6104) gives 0.1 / 15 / 14.8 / 14.9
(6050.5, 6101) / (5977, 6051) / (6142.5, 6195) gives -0.2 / 15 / 14.8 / 14.4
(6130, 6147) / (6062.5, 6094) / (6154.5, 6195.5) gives 0.1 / 14.8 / 14.4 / 14.3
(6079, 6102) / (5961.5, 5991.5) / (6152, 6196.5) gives -0.3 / 15.1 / 14.8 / 14.3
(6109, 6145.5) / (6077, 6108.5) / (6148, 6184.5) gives 0.0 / 14.8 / 14.6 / 14.3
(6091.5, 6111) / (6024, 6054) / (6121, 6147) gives -0.1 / 14.9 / 14.7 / 14.5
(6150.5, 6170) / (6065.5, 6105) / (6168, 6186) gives 0.5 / 14.8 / 14.1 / 14.5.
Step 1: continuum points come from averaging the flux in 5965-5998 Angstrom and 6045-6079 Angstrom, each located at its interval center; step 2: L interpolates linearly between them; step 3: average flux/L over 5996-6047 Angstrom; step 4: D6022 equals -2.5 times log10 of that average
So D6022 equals 0.00 mag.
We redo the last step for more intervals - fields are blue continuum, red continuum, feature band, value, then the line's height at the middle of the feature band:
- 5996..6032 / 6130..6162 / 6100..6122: -0.013 mag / 14.5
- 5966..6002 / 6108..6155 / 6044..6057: -0.001 mag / 14.9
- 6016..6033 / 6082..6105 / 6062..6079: 0.010 mag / 14.9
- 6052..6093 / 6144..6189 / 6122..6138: 0.001 mag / 14.5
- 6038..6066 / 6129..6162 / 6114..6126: -0.013 mag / 14.5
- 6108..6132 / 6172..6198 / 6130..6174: 0.019 mag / 14.6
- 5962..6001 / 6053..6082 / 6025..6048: -0.002 mag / 14.9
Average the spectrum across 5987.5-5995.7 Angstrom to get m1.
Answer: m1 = 15.2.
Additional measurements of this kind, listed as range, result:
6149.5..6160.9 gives 14.2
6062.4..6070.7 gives 14.6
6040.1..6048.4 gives 14.8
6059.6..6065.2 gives 14.7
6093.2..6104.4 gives 14.8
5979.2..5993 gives 15.1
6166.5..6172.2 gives 14.2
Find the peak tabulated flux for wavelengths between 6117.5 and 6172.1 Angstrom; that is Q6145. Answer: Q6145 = 14.84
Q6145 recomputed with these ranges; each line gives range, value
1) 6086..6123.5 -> 15.07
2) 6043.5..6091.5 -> 15.03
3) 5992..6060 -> 15.24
